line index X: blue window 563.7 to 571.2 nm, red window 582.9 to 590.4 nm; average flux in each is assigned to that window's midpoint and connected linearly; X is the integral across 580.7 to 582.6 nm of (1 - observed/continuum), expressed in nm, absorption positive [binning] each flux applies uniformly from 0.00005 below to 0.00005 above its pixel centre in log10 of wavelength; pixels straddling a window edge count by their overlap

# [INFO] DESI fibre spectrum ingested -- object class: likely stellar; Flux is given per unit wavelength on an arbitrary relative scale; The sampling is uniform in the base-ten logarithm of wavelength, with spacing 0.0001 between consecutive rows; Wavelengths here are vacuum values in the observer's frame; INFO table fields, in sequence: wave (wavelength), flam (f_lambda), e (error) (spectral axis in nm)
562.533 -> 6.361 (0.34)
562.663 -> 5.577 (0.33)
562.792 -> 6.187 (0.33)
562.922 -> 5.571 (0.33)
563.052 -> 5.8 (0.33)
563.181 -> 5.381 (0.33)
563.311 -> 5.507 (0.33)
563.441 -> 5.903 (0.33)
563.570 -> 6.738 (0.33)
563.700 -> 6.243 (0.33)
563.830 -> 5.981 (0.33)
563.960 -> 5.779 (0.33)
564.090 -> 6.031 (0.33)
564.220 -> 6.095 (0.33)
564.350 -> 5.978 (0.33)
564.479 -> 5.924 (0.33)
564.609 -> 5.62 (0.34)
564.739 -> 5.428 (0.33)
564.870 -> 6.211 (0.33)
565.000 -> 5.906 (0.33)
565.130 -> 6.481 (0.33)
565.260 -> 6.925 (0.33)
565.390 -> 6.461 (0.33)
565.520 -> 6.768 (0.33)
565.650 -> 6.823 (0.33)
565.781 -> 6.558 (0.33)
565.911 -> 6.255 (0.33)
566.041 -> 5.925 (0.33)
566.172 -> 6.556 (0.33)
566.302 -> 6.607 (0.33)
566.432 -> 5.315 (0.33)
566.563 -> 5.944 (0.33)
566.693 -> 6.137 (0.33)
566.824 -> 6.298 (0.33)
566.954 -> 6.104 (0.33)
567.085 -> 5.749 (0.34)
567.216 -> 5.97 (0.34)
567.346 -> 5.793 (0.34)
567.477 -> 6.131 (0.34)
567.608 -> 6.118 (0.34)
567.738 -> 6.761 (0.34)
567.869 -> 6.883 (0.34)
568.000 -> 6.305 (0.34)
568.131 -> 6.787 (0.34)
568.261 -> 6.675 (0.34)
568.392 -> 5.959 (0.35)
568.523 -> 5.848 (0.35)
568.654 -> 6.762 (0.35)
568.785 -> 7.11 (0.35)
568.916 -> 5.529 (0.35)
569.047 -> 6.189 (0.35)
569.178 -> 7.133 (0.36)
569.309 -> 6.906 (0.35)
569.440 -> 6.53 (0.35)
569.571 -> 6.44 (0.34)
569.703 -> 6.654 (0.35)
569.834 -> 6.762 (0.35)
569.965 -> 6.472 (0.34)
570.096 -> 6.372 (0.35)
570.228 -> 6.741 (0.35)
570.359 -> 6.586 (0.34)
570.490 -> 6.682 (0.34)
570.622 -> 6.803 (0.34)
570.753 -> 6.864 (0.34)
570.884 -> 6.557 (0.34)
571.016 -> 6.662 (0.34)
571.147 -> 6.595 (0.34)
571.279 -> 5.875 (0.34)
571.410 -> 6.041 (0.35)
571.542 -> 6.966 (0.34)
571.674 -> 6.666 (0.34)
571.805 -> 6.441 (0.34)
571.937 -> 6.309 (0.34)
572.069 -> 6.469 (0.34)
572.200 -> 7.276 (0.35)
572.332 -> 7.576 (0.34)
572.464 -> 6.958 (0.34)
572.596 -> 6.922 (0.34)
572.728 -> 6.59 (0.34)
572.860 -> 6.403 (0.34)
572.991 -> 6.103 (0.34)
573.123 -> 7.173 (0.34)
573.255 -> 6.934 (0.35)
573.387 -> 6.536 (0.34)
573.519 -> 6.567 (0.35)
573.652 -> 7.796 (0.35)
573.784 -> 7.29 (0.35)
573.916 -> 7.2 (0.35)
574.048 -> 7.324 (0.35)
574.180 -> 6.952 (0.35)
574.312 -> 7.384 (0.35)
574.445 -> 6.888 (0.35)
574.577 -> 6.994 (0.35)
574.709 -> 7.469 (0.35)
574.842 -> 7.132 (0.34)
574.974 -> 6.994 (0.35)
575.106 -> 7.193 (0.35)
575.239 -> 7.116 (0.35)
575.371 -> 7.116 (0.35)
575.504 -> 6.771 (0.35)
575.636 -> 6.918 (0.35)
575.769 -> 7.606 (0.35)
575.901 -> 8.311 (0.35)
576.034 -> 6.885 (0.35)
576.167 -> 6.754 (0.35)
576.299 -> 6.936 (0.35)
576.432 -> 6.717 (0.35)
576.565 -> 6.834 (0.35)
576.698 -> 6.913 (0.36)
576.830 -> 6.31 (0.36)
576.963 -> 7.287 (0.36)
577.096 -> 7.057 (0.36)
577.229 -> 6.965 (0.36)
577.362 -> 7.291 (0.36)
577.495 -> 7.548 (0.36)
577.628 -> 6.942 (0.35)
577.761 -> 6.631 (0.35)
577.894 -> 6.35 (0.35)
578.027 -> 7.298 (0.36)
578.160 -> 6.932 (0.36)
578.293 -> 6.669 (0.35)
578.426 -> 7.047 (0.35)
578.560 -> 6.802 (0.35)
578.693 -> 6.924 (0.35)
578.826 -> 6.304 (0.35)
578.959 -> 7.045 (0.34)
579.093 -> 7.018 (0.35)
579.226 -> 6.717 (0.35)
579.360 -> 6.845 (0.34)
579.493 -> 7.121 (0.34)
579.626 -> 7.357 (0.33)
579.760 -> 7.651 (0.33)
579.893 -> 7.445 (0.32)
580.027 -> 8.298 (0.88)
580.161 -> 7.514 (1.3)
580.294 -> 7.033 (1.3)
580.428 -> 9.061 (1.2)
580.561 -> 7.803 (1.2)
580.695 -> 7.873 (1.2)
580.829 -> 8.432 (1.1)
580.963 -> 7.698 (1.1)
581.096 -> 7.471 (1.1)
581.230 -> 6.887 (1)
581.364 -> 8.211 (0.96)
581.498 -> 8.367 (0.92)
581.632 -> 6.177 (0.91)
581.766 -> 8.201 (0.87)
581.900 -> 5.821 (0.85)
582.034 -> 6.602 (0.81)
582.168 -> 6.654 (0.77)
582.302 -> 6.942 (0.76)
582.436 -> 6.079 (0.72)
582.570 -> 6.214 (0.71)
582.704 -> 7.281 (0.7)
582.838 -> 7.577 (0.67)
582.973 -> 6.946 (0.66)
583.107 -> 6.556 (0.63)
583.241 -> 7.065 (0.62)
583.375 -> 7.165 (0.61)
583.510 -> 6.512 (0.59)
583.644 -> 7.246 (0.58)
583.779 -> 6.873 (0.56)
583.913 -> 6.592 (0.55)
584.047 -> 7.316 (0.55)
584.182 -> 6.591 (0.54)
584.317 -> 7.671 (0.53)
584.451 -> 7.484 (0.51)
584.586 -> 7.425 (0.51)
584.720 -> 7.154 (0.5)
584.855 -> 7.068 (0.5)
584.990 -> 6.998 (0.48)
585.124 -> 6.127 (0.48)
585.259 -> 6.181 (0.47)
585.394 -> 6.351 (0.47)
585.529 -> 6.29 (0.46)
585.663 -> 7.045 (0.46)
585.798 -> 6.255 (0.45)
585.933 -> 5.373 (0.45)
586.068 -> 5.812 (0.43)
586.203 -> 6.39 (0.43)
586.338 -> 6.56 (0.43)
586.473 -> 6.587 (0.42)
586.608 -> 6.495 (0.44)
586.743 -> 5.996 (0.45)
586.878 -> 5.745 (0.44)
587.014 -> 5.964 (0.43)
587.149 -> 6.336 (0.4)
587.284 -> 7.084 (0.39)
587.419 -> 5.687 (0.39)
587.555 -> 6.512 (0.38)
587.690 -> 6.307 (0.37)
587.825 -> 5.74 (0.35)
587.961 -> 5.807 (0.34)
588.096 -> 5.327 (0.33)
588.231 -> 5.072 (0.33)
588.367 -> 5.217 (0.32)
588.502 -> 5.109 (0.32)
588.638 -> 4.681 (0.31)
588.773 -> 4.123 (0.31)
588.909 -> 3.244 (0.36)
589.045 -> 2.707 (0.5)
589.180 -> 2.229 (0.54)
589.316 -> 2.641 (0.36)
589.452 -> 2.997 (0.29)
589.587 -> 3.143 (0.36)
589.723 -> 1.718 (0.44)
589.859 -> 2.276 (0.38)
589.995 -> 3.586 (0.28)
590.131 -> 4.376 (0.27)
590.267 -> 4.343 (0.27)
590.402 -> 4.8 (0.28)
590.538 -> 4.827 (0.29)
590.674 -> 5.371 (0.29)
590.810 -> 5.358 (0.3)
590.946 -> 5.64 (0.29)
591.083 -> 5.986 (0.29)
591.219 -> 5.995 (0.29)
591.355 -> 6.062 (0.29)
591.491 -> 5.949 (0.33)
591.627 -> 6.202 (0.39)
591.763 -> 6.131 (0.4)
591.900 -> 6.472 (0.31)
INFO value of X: -0.43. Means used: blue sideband 6.34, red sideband 5.66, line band 7.17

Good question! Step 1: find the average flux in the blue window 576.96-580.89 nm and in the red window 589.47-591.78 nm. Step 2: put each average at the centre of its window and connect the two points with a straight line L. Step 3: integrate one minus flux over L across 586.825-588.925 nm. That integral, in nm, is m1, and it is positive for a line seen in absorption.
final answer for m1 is -0.081 nm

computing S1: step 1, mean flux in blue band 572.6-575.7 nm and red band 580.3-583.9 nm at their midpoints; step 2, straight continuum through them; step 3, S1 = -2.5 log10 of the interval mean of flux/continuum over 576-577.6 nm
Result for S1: 0.02 mag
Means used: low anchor 6.99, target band 6.96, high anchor 7.21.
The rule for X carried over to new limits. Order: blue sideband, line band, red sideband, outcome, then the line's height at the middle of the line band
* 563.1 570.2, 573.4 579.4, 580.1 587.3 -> -0.36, 6.63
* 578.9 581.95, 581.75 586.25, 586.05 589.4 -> -0.24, 6.42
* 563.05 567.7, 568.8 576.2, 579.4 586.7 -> -0.40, 6.48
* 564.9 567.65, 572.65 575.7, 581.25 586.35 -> -0.23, 6.5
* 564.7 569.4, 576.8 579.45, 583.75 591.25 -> -0.47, 5.87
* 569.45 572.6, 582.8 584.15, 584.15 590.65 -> -0.30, 5.69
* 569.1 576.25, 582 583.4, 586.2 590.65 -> -0.32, 5.56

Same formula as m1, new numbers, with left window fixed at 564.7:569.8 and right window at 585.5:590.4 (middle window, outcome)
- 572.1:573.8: -0.27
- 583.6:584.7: -0.40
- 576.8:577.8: -0.24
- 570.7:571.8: -0.08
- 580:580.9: -0.41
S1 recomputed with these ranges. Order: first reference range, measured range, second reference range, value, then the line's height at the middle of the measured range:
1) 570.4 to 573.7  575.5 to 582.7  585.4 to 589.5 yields -0.171 mag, 6.11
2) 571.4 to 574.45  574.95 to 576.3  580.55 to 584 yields -0.033 mag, 6.95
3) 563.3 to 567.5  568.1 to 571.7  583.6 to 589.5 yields -0.079 mag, 6.08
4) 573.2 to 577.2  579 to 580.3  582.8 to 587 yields -0.064 mag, 6.89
